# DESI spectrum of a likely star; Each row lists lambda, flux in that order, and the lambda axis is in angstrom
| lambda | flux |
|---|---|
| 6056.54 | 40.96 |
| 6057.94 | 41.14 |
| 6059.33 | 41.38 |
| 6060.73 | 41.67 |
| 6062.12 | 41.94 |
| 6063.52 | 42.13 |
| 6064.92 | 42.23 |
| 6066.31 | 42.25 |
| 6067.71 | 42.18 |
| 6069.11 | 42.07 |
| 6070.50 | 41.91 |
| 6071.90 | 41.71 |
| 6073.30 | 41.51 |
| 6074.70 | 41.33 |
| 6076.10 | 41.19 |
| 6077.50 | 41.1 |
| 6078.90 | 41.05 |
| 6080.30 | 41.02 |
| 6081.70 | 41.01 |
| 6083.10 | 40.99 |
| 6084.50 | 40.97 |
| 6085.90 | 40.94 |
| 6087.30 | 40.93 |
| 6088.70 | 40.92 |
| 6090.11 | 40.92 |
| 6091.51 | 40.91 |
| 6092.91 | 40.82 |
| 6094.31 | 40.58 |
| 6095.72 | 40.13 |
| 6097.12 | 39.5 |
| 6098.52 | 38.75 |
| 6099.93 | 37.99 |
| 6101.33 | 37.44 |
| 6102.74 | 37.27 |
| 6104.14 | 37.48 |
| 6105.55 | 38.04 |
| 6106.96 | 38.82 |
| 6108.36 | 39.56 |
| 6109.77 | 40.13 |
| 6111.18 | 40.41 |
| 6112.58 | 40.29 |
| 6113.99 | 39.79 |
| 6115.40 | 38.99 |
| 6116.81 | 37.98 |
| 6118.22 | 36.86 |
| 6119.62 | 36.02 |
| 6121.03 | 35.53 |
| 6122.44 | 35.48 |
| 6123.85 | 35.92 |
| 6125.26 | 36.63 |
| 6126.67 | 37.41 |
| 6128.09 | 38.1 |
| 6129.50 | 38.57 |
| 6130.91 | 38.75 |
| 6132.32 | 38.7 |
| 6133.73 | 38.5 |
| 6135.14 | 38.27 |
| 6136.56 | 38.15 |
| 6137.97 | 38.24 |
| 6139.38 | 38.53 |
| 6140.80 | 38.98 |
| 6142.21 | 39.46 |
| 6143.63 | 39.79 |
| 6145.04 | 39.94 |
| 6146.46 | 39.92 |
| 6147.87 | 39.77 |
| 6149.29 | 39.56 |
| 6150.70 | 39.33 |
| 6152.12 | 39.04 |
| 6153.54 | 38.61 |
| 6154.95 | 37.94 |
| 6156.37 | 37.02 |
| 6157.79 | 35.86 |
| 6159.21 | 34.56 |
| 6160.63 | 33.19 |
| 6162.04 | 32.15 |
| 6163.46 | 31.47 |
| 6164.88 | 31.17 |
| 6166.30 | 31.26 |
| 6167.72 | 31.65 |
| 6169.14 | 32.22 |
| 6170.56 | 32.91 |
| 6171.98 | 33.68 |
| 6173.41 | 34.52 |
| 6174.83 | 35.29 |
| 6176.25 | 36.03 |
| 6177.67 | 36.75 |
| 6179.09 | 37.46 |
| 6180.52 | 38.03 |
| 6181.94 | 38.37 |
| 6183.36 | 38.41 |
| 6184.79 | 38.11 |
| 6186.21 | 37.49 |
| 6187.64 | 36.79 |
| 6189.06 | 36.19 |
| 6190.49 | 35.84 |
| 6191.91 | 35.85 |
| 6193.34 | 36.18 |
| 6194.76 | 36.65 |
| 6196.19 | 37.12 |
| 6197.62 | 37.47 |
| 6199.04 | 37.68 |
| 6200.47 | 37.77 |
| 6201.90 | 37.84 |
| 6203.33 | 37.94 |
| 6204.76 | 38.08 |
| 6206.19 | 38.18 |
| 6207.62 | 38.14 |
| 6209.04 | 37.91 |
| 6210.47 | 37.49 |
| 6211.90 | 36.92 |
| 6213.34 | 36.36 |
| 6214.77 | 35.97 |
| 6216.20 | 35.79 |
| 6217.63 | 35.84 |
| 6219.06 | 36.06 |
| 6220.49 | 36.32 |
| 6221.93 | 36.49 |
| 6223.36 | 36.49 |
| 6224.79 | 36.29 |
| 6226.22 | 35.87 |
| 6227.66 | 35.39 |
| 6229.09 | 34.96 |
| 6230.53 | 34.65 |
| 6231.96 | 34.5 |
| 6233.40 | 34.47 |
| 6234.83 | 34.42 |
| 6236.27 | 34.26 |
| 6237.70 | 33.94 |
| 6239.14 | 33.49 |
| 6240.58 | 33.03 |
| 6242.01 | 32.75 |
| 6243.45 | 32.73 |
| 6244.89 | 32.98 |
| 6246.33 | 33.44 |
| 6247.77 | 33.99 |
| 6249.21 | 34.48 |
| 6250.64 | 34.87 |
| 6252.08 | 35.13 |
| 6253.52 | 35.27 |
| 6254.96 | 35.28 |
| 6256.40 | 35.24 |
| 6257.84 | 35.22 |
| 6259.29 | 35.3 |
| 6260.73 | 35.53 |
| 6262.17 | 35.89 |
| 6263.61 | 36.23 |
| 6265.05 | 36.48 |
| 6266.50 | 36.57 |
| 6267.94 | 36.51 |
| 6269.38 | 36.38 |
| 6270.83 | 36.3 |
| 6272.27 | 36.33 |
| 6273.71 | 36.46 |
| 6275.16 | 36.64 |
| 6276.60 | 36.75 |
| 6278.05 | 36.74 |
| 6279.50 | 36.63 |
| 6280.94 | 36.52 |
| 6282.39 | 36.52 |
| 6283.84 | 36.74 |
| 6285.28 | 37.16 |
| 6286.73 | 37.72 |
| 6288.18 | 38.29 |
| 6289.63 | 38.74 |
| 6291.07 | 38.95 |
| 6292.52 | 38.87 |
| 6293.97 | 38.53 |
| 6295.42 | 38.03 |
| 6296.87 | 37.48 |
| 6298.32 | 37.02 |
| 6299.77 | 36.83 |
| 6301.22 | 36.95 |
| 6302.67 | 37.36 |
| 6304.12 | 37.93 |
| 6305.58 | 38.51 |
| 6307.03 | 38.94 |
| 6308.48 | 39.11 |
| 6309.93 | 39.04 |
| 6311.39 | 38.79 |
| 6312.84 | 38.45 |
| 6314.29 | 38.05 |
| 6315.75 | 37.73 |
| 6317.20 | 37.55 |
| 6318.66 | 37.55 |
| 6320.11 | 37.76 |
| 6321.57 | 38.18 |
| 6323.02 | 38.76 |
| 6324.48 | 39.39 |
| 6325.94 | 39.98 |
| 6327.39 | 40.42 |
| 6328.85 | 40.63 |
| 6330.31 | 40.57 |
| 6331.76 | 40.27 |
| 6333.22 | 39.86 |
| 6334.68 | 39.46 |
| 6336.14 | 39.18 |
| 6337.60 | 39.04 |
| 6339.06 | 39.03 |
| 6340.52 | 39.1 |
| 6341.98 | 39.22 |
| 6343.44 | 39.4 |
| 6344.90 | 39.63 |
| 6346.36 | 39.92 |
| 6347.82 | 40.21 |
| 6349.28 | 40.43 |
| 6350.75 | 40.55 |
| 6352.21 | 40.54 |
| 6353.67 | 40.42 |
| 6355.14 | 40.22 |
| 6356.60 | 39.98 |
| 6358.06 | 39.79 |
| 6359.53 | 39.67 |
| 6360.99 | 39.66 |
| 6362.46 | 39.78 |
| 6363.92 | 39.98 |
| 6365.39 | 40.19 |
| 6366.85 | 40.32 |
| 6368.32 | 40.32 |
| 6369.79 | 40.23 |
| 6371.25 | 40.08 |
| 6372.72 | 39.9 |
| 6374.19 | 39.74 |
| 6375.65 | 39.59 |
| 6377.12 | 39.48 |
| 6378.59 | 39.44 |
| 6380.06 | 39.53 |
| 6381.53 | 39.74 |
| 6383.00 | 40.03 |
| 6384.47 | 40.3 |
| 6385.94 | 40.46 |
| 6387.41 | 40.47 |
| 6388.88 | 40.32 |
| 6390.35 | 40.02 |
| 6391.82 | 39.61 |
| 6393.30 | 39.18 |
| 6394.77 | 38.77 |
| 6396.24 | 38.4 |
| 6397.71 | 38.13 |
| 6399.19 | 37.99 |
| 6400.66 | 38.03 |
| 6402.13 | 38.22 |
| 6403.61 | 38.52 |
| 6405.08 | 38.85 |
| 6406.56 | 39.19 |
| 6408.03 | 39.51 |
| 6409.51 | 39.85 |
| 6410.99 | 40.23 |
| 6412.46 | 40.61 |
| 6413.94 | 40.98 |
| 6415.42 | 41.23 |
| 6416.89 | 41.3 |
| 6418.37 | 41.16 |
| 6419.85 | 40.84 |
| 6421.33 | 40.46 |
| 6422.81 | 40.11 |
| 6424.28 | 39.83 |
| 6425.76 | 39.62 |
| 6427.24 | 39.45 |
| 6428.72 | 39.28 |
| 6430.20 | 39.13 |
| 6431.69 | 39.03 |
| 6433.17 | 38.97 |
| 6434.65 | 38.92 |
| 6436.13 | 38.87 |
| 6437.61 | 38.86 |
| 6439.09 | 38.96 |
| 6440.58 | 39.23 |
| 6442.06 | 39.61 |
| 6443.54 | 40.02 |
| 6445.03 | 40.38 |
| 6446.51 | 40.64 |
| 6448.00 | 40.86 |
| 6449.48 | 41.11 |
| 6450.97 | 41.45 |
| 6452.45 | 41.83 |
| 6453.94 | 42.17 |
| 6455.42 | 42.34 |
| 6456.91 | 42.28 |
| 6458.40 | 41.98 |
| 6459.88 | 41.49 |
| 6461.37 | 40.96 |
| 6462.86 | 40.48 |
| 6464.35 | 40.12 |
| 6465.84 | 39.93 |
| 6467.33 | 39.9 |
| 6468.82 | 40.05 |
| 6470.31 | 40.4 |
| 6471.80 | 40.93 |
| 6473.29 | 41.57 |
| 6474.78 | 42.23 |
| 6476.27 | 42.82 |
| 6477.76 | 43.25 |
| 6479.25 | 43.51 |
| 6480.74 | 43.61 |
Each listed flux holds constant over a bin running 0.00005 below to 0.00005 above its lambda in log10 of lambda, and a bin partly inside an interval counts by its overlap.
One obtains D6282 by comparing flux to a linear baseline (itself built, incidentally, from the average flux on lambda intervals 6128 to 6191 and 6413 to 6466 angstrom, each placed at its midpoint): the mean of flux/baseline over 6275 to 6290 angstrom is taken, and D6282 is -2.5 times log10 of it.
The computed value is 0.04 mag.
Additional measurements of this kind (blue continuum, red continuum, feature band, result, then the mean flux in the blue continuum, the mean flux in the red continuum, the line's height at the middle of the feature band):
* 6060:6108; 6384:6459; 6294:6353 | 0.03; 40.6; 39.9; 40.1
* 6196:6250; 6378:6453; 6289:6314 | -0.02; 35.7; 39.8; 37.4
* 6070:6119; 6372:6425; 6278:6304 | 0.06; 40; 39.7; 39.8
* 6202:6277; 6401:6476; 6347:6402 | -0.03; 35.6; 40.3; 38.8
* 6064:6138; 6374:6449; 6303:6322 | 0.04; 39.5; 39.7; 39.6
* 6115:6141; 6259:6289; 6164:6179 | 0.11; 37.6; 36.6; 37.3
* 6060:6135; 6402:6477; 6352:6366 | 0.01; 39.7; 40.3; 40.2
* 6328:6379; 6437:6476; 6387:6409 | 0.03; 39.9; 40.8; 40.3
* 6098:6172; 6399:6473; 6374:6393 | -0.01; 37.2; 40.1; 39.6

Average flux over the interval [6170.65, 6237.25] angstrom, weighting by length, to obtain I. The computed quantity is 36.4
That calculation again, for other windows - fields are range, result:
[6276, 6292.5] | 37.4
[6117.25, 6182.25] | 36.6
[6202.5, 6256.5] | 35.4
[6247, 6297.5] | 36.5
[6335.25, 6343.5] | 39.1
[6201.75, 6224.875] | 36.9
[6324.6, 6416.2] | 39.7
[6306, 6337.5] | 39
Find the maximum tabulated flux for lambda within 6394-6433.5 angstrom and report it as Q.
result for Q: 41.3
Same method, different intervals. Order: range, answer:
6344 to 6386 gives 40.55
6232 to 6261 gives 35.53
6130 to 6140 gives 38.75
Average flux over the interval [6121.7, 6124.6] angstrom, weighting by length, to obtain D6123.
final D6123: 35.7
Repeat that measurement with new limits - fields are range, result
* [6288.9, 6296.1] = 38.6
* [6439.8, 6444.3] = 39.6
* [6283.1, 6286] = 37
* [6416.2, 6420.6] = 41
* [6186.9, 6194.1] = 36.2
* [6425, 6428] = 39.5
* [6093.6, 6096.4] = 40.3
